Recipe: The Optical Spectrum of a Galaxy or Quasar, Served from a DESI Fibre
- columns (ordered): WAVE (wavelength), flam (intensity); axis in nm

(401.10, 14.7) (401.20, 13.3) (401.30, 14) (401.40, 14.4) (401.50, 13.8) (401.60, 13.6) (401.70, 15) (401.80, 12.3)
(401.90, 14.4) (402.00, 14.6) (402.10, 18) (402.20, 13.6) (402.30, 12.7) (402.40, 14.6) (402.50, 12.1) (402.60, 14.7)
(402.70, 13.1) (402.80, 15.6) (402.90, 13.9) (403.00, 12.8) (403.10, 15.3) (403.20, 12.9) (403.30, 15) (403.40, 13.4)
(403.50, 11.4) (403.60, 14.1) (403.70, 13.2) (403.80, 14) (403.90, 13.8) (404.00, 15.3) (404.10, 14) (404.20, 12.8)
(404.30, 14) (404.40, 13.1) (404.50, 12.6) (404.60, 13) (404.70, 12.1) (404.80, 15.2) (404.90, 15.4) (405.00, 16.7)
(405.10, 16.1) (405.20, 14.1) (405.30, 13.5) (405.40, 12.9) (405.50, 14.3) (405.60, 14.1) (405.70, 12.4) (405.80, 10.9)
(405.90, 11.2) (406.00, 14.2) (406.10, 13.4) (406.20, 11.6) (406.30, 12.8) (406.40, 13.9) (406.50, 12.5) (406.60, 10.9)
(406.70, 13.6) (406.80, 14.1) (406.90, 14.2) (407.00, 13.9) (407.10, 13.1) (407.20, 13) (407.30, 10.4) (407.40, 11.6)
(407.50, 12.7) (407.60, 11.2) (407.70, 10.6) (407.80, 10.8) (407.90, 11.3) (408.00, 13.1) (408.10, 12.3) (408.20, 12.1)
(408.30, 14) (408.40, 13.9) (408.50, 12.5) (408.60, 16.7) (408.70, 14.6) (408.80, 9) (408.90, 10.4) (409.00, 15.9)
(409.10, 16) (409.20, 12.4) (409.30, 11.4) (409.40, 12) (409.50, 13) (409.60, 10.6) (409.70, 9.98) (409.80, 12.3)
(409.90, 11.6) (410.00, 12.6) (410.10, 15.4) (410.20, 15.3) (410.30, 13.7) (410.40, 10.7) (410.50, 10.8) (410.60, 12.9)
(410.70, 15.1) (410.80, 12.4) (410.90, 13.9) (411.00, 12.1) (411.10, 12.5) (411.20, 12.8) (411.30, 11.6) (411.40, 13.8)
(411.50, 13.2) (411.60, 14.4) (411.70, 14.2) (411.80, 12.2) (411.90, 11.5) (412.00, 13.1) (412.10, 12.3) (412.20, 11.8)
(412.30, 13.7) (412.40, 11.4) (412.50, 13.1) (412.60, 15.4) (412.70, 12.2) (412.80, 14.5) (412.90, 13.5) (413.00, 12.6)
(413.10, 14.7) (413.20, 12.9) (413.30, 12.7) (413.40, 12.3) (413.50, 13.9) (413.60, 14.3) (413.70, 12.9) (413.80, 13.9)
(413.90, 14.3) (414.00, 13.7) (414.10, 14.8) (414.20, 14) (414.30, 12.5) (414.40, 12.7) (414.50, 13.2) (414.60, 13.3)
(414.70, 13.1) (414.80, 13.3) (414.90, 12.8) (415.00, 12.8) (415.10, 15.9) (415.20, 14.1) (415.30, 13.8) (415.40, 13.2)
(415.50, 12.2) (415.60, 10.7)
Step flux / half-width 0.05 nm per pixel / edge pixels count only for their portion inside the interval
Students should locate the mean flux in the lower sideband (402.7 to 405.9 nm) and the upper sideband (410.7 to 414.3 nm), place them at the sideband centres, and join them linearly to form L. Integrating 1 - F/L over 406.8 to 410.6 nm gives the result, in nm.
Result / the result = 0.25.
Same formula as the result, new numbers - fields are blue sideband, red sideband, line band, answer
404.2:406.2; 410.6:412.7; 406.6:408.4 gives 0.12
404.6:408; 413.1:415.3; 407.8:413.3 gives 0.16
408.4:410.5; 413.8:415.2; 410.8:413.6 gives 0.04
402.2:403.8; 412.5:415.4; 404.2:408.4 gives 0.19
